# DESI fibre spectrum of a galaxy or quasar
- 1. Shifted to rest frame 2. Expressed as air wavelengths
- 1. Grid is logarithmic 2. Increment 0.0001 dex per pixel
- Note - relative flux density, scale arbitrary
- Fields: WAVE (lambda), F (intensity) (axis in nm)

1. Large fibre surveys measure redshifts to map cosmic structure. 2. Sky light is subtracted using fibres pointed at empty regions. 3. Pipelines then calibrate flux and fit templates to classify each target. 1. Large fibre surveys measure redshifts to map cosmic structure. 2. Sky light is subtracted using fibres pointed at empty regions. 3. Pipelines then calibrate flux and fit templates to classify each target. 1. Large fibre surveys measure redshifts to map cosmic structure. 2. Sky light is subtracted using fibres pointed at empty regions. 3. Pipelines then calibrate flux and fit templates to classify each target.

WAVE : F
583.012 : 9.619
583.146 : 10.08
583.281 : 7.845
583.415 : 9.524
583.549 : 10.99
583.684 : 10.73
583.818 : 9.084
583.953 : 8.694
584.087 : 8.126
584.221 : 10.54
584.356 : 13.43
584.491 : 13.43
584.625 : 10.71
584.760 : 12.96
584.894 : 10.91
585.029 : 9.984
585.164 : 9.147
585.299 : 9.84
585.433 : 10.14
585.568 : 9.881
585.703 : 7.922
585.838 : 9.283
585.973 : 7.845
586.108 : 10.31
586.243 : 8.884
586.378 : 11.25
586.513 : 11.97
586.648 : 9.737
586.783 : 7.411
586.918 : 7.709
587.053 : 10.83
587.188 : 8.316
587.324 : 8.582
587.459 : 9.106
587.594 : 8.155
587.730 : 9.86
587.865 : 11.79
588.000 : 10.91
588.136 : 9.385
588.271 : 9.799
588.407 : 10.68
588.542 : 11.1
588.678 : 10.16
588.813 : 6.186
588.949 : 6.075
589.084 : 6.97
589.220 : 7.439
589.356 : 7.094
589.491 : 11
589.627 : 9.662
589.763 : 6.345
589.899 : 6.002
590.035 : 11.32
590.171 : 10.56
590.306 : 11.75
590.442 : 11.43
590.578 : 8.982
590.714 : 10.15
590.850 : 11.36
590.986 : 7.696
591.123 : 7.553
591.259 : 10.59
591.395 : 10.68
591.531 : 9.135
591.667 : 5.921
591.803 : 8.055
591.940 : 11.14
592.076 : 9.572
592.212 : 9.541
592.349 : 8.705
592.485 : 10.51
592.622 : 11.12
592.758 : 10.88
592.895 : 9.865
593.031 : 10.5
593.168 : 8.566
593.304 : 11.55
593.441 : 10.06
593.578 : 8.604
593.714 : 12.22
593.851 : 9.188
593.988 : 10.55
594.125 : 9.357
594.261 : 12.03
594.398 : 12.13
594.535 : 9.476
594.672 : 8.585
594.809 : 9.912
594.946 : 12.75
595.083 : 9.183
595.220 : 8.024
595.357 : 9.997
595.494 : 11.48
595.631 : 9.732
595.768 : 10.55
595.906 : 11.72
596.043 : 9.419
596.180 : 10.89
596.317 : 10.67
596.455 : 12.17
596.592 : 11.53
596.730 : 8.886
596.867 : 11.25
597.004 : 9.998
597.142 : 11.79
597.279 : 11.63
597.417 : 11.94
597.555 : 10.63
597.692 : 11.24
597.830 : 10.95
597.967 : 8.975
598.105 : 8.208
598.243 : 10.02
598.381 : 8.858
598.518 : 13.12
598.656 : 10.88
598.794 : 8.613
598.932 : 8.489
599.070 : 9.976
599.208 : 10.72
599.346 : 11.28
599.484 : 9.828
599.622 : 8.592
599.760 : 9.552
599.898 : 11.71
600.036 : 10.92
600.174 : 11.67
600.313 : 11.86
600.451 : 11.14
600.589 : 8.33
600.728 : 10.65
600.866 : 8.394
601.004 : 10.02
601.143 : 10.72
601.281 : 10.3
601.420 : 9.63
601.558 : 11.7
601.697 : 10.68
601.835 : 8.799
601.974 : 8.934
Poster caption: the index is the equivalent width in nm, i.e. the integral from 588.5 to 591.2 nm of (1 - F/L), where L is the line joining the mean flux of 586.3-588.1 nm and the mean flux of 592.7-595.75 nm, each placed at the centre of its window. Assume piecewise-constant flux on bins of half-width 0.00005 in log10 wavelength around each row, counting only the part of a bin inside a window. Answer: 0.26 nm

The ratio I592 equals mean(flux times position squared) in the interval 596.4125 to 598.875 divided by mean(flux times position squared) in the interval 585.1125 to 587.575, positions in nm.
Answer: 1.2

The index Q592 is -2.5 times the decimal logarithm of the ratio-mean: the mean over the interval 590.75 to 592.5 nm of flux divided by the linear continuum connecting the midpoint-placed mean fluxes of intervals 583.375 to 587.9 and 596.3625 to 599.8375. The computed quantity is 0.10 mag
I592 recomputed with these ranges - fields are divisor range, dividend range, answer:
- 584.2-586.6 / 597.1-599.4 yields 1.04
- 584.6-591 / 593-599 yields 1.13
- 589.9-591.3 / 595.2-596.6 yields 1.09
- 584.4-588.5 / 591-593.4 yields 0.99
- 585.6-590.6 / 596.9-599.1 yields 1.16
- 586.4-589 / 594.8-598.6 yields 1.16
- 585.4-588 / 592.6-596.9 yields 1.13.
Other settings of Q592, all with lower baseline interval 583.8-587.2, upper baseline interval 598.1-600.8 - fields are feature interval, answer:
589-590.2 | 0.20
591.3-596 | 0.01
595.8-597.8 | -0.08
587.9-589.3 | 0.13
